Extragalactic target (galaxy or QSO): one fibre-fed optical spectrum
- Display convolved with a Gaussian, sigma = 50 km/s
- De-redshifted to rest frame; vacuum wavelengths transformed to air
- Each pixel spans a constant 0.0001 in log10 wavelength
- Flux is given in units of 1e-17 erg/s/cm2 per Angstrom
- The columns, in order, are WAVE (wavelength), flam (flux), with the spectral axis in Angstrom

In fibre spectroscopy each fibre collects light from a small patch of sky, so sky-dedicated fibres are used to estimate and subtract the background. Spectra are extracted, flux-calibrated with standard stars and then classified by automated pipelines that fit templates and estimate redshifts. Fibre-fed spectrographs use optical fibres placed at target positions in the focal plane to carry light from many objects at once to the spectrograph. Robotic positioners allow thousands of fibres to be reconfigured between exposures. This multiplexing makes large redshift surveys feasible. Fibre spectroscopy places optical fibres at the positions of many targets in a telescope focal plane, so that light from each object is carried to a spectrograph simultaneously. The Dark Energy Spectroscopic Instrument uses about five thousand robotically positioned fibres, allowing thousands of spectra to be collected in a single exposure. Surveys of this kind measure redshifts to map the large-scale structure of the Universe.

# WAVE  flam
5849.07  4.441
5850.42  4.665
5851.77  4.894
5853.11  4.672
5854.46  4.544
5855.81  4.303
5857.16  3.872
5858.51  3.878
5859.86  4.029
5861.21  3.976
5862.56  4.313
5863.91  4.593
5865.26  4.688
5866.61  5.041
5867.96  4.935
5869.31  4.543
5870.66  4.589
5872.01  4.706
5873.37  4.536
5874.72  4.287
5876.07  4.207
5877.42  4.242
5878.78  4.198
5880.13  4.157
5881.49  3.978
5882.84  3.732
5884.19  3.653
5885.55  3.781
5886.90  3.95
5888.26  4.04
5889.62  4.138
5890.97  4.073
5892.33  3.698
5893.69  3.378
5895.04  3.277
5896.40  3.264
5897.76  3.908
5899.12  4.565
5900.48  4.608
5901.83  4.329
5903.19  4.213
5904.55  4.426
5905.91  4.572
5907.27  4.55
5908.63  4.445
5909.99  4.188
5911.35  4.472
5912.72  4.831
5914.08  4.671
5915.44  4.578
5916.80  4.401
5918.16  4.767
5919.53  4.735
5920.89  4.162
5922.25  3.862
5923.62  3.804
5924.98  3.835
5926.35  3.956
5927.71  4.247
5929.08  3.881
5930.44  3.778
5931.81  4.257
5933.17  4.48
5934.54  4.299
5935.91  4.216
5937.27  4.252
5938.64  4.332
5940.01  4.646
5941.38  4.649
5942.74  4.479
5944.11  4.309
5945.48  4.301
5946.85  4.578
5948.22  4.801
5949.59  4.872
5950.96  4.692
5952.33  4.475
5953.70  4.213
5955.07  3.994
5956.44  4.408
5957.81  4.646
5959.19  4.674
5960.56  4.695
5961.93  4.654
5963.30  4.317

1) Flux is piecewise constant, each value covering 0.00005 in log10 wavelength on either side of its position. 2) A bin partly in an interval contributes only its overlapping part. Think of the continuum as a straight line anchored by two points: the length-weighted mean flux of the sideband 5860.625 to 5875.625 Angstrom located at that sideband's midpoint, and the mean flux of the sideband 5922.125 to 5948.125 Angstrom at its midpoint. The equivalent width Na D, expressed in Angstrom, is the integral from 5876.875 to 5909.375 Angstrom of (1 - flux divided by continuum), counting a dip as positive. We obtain 2.9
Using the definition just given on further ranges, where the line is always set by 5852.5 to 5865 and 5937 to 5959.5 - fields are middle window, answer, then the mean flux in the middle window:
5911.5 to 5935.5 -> 0.82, 4.27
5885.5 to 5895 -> 1.10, 3.83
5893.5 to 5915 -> 0.59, 4.26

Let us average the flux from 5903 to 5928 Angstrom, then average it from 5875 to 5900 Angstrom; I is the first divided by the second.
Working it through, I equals 1.1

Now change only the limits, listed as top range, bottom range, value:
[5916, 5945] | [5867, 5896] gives 1.04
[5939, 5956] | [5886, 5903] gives 1.14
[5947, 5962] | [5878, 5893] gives 1.15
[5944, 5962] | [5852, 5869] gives 1.02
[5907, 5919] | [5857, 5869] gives 1.03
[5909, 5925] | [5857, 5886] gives 1.02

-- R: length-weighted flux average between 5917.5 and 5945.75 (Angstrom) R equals 4.25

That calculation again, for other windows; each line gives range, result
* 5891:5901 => 3.82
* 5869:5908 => 4.12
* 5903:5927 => 4.36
